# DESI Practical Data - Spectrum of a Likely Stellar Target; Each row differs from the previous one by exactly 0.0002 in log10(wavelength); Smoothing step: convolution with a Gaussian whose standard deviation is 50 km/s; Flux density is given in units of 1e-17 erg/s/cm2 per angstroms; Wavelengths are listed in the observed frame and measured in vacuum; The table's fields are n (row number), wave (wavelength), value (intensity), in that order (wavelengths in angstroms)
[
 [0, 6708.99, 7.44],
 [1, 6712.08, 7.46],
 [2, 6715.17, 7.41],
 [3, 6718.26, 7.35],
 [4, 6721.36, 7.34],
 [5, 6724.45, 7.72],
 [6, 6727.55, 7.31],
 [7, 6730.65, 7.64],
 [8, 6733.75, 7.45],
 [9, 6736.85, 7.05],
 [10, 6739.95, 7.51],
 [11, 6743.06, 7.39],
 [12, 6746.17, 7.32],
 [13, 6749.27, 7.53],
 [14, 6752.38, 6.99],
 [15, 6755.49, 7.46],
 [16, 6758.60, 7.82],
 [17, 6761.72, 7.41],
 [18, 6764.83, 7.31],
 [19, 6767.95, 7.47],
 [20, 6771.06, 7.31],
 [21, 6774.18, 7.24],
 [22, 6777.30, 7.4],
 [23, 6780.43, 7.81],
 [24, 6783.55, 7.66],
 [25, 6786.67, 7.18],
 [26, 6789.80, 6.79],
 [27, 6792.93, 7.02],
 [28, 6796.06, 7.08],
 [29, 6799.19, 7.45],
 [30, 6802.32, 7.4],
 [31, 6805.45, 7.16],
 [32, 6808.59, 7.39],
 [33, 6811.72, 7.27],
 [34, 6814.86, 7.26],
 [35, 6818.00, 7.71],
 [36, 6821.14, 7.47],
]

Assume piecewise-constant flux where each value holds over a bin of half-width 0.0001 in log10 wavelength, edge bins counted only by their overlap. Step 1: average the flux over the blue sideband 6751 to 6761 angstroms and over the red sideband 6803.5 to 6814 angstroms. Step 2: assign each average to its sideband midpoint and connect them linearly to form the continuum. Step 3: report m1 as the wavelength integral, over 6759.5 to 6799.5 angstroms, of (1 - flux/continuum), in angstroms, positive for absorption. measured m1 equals 0.2 angstroms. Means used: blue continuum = 7.43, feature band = 7.32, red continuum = 7.28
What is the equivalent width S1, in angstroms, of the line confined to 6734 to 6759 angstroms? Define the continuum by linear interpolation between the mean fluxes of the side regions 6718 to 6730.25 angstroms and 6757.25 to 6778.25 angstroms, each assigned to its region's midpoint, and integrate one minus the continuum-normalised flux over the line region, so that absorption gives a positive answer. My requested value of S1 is 0.2 angstroms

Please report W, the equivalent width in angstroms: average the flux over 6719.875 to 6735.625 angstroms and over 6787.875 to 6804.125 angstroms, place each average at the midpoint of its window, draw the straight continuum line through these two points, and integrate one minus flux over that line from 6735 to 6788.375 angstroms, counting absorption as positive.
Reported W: -0.6 angstroms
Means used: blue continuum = 7.49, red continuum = 7.15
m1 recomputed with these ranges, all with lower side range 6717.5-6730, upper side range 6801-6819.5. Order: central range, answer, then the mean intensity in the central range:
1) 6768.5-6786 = -0.2 angstroms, 7.47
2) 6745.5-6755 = 0.2 angstroms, 7.3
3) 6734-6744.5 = 0.1 angstroms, 7.33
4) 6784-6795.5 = 0.5 angstroms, 7.07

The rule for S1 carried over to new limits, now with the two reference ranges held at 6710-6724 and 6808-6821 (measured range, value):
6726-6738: 0.1 angstroms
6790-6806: 0.5 angstroms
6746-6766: 0.0 angstroms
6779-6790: 0.0 angstroms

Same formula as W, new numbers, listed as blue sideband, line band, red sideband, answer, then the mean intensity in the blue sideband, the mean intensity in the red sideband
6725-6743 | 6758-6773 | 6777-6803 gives -0.18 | 7.41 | 7.3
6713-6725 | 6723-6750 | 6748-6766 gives -0.01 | 7.44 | 7.42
